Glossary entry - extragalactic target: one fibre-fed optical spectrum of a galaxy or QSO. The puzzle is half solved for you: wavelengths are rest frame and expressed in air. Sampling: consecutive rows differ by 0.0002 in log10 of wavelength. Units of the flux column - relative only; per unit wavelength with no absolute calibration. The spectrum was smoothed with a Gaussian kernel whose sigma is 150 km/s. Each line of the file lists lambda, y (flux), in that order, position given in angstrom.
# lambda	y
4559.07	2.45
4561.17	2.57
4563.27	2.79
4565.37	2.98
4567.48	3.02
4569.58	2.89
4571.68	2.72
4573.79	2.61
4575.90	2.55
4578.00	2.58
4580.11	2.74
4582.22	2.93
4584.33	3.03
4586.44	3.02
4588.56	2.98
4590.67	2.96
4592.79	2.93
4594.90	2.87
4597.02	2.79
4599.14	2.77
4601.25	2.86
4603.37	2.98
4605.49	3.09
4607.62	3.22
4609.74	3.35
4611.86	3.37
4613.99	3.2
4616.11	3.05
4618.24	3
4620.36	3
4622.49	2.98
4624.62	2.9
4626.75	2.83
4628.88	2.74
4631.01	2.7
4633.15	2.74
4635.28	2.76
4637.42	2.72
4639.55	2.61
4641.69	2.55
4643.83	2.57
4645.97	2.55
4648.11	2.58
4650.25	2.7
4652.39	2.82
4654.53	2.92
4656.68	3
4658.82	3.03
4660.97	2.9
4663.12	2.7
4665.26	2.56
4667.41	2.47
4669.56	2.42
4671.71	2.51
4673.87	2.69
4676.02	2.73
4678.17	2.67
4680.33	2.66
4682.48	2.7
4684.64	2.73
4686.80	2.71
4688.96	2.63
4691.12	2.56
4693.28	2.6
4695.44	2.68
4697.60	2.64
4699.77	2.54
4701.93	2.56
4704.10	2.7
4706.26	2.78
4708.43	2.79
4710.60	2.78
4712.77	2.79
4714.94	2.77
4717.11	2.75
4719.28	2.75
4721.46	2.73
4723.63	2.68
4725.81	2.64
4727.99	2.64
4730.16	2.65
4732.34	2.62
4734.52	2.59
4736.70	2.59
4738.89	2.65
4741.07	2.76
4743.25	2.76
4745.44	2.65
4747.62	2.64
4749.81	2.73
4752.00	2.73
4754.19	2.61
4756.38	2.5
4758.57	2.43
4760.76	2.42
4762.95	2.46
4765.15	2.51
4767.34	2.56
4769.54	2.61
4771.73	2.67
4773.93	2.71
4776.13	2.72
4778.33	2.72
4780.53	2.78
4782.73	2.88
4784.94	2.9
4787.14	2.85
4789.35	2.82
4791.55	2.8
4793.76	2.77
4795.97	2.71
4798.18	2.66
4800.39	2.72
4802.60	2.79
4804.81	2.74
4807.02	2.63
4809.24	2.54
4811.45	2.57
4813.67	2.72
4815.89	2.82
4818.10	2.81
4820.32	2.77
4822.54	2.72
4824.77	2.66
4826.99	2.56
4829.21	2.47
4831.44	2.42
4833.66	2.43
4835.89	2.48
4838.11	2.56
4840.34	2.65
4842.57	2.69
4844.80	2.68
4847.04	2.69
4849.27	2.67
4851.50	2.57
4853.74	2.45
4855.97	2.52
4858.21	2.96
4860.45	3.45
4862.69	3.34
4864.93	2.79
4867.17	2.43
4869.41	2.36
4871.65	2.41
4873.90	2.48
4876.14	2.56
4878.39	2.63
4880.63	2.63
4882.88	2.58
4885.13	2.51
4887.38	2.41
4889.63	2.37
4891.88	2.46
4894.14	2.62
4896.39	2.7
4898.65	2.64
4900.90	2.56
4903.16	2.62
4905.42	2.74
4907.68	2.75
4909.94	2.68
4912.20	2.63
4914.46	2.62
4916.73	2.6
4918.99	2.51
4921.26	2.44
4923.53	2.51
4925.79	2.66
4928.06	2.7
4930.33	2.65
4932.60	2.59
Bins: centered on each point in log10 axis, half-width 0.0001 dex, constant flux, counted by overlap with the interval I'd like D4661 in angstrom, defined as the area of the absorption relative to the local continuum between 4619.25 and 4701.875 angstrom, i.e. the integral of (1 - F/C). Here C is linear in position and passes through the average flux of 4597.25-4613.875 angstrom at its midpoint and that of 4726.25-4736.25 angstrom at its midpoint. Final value 5.1 angstrom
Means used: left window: 3.08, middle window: 2.7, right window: 2.62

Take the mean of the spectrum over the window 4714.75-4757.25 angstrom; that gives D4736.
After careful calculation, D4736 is 2.67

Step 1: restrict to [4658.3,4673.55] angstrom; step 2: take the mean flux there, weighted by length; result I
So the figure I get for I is 2.64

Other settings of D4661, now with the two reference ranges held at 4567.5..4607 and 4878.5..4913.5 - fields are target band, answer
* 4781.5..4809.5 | -0.8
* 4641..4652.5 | 0.8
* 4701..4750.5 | 0.8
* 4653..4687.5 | 0.9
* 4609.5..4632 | -1.3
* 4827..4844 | 0.7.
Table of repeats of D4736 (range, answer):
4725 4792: 2.66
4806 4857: 2.61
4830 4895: 2.61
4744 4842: 2.66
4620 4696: 2.71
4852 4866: 2.9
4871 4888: 2.53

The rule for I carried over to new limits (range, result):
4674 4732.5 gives 2.69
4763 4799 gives 2.72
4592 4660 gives 2.88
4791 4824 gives 2.72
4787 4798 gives 2.77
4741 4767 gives 2.59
